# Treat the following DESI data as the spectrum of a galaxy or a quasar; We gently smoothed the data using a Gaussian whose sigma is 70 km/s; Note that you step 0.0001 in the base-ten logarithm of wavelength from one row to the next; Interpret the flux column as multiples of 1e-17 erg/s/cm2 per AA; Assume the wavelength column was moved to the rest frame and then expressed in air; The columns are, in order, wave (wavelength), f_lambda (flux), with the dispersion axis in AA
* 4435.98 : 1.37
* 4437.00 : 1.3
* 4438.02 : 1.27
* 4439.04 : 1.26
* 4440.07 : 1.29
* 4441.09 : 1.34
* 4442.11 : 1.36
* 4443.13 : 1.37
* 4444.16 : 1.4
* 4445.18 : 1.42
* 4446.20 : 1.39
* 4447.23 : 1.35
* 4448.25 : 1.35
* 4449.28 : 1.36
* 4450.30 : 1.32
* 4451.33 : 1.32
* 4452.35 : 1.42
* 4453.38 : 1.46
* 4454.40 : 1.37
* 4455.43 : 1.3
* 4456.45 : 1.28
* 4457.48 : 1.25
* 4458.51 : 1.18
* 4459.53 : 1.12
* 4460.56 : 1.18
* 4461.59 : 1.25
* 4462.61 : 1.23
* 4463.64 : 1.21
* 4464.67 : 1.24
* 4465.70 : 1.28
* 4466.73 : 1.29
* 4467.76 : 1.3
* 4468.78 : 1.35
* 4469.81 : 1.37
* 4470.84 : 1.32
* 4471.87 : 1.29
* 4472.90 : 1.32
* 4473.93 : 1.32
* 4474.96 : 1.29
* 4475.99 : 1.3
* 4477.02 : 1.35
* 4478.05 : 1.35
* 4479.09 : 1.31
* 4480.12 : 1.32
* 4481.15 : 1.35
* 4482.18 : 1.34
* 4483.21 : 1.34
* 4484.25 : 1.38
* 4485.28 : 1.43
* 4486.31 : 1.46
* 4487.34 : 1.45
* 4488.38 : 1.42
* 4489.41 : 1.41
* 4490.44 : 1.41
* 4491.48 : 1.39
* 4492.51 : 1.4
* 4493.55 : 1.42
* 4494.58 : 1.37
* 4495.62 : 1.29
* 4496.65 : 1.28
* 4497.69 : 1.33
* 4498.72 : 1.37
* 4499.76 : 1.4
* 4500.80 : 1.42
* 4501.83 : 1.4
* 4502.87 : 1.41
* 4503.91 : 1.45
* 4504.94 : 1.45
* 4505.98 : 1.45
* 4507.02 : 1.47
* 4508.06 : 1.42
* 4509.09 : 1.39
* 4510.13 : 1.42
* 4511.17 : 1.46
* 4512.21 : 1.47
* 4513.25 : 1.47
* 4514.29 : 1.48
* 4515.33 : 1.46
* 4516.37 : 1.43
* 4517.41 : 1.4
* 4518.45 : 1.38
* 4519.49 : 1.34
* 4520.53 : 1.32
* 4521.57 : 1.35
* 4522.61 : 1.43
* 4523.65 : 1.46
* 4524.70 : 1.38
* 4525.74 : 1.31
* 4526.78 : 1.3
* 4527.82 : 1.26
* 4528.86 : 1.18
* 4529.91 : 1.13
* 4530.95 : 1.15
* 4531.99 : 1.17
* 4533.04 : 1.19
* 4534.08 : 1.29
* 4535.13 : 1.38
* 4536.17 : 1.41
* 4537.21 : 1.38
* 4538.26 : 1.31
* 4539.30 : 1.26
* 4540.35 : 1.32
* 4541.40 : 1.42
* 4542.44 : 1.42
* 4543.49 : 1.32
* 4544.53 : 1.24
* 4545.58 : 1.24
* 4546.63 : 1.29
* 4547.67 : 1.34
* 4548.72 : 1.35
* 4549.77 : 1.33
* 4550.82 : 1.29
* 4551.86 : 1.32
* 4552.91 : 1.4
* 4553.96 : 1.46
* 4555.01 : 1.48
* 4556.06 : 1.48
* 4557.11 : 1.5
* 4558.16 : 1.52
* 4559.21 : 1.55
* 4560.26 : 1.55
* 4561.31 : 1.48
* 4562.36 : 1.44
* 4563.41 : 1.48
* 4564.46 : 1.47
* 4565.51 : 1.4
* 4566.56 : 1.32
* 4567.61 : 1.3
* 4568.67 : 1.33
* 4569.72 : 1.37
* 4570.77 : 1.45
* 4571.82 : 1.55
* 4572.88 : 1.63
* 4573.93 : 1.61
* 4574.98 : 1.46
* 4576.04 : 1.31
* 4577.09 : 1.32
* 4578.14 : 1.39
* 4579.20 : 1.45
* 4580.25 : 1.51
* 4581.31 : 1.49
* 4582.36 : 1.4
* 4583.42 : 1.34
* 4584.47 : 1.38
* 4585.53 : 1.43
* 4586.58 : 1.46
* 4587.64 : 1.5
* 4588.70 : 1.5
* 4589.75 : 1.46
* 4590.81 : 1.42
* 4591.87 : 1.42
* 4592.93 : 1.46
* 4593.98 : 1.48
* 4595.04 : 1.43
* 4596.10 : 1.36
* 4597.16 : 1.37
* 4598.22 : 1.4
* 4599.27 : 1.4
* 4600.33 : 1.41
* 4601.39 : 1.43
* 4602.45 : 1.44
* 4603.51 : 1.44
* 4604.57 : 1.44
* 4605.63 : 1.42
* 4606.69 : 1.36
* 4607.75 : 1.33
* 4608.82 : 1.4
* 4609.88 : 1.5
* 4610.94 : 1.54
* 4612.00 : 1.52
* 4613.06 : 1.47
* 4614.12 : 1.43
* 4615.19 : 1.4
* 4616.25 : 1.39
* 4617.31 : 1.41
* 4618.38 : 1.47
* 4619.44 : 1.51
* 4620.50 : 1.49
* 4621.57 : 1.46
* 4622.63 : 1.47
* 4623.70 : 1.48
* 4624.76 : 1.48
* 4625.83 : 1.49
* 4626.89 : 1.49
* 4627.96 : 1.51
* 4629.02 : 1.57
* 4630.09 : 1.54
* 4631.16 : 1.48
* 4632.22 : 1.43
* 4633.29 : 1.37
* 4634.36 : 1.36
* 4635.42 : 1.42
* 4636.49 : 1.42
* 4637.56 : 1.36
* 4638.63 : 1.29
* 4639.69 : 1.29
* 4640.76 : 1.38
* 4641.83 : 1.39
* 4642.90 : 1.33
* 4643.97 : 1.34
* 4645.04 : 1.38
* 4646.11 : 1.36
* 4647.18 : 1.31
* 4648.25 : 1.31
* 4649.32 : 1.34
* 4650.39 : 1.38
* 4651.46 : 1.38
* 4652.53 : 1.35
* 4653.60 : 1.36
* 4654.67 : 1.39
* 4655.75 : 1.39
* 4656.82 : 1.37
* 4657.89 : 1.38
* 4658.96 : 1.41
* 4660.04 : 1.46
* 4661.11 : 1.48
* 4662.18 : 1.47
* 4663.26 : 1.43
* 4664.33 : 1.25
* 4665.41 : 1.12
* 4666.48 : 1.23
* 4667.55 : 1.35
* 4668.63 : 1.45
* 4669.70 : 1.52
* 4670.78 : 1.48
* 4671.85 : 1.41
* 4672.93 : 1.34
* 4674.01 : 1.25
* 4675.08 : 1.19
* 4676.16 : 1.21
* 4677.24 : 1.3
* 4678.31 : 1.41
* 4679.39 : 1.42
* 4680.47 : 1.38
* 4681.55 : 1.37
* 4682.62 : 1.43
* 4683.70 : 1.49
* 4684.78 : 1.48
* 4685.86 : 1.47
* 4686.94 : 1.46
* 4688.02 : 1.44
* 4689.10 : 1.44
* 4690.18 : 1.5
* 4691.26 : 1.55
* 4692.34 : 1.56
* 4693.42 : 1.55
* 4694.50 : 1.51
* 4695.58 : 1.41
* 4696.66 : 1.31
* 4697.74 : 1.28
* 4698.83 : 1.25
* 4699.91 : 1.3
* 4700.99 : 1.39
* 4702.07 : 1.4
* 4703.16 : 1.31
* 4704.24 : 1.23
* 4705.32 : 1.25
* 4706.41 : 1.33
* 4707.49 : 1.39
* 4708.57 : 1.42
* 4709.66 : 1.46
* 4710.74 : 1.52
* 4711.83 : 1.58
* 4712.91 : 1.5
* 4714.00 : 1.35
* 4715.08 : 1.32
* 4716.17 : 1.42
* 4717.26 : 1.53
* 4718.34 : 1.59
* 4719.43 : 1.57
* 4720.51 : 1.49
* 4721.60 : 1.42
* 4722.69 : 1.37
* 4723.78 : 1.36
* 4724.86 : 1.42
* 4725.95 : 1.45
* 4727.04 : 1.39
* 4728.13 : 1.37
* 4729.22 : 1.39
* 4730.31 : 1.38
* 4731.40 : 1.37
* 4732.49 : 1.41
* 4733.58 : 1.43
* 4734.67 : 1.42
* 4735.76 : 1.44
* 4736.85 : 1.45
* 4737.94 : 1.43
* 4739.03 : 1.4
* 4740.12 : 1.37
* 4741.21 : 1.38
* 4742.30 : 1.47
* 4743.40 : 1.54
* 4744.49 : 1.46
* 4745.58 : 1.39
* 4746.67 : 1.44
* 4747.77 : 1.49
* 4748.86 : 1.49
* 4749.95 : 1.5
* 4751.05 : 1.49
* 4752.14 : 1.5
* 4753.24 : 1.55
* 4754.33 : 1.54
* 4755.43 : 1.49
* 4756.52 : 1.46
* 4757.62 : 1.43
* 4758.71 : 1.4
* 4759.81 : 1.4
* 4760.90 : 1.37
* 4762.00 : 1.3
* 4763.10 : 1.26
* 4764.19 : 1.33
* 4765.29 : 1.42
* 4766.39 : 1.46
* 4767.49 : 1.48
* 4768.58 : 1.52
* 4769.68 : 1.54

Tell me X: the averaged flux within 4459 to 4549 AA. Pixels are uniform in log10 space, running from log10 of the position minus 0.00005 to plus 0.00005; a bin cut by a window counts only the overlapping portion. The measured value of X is 1.34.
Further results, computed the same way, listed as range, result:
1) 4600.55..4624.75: 1.45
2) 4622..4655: 1.4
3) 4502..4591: 1.39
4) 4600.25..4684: 1.4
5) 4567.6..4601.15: 1.43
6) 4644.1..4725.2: 1.4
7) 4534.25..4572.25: 1.39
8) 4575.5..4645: 1.43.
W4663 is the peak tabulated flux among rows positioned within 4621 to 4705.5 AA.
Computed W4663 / 1.57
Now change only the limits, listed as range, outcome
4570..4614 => 1.63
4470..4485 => 1.38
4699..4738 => 1.59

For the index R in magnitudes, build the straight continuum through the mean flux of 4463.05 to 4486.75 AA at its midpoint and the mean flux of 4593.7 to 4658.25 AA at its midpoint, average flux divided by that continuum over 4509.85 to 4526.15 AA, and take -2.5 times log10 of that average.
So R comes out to -0.05 mag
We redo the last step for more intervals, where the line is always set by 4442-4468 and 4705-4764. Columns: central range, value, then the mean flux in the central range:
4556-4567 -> -0.091 mag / 1.47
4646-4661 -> 0.017 mag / 1.37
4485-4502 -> -0.054 mag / 1.39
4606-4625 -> -0.054 mag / 1.45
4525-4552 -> 0.042 mag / 1.29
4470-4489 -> -0.029 mag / 1.35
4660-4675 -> 0.028 mag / 1.37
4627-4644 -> -0.016 mag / 1.41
